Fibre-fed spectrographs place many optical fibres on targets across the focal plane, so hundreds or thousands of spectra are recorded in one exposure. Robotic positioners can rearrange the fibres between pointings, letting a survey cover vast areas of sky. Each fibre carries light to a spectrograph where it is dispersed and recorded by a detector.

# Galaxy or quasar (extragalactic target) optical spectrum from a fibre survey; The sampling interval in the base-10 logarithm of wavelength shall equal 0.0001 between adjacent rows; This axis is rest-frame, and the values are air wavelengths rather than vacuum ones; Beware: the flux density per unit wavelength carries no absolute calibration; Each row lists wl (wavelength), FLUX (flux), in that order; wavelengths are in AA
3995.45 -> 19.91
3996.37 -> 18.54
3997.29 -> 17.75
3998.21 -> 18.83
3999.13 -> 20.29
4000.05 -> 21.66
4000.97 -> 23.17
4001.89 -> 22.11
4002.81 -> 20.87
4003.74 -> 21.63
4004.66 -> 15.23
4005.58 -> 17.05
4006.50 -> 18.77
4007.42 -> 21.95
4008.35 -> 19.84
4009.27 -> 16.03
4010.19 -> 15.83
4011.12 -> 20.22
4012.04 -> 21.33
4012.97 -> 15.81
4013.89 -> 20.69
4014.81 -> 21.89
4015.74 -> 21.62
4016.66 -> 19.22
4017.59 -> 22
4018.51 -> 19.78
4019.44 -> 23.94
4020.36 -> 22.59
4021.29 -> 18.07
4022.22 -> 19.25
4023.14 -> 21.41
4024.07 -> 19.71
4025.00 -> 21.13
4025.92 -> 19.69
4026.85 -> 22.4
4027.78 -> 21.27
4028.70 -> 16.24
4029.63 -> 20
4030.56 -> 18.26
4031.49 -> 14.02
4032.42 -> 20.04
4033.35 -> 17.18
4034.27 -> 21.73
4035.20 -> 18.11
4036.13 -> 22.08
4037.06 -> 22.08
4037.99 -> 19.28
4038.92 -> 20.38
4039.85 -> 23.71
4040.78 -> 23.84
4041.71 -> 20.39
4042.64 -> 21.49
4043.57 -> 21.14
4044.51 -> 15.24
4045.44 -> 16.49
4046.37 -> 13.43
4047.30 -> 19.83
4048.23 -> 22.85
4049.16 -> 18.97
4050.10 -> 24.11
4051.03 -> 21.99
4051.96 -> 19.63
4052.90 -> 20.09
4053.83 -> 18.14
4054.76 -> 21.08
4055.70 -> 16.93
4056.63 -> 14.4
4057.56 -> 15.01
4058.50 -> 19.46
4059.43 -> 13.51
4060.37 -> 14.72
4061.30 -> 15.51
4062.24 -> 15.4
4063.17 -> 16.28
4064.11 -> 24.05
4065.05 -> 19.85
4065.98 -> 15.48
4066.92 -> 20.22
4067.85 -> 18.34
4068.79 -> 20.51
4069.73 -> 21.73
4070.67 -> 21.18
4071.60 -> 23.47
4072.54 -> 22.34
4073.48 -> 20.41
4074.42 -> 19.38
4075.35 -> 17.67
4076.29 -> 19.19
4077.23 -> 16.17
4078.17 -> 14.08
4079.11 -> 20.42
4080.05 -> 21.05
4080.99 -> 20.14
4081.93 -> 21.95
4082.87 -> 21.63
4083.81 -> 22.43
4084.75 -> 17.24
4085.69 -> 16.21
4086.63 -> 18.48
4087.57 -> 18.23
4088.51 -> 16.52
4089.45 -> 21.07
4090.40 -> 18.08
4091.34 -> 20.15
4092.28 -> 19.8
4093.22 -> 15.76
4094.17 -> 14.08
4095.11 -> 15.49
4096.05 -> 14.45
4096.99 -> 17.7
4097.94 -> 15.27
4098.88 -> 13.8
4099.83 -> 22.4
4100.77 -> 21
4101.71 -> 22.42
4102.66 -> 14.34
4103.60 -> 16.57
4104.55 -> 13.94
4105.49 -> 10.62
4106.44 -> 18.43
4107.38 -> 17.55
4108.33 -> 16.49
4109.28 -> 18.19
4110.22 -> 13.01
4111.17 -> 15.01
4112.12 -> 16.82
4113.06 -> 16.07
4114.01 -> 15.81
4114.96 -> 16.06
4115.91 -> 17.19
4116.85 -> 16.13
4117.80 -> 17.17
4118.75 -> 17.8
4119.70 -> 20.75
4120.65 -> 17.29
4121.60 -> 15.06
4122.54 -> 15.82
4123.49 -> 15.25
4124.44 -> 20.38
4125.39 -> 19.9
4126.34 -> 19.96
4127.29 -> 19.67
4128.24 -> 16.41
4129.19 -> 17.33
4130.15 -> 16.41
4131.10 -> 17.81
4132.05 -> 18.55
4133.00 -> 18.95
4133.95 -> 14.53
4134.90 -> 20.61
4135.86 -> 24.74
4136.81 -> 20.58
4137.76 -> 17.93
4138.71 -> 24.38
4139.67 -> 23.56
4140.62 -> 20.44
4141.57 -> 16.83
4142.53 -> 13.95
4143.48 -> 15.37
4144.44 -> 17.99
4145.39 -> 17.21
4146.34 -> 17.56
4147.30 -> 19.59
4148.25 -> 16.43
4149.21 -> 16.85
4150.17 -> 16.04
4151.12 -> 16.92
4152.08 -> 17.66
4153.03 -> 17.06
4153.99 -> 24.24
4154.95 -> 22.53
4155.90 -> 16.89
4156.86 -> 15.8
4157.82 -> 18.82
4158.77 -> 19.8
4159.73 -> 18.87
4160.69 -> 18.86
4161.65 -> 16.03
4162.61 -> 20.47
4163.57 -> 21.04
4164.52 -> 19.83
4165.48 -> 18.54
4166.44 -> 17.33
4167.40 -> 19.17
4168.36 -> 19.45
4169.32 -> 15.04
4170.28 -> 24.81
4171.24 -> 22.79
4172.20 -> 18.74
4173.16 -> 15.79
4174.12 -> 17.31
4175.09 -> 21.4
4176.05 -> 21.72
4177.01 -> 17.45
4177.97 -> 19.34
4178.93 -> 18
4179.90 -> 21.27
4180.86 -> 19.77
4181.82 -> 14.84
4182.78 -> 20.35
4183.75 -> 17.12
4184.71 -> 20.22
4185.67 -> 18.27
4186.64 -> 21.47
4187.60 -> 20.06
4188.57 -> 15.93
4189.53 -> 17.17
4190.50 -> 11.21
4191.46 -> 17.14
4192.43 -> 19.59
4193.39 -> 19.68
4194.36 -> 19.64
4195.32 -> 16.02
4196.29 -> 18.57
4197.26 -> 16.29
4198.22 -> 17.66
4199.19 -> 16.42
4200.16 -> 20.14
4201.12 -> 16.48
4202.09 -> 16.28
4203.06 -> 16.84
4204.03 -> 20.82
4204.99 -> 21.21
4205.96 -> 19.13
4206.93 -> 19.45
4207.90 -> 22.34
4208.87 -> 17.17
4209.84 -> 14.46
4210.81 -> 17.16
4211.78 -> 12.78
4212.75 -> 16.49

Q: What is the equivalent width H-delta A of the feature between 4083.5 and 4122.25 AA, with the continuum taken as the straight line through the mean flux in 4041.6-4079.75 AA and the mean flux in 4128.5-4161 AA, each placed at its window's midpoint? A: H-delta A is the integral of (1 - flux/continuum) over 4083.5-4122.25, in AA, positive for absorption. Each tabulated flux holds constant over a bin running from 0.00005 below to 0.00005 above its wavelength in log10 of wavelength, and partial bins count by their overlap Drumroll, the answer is 3.3 AA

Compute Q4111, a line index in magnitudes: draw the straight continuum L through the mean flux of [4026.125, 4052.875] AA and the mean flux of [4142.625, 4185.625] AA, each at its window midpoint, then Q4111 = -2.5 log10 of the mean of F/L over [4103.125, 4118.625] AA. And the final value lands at 0.197 mag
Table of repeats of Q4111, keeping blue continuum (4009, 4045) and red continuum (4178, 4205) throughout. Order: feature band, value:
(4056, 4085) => 0.038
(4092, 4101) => 0.145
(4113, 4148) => 0.039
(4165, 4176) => -0.049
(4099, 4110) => 0.113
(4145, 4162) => 0.021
